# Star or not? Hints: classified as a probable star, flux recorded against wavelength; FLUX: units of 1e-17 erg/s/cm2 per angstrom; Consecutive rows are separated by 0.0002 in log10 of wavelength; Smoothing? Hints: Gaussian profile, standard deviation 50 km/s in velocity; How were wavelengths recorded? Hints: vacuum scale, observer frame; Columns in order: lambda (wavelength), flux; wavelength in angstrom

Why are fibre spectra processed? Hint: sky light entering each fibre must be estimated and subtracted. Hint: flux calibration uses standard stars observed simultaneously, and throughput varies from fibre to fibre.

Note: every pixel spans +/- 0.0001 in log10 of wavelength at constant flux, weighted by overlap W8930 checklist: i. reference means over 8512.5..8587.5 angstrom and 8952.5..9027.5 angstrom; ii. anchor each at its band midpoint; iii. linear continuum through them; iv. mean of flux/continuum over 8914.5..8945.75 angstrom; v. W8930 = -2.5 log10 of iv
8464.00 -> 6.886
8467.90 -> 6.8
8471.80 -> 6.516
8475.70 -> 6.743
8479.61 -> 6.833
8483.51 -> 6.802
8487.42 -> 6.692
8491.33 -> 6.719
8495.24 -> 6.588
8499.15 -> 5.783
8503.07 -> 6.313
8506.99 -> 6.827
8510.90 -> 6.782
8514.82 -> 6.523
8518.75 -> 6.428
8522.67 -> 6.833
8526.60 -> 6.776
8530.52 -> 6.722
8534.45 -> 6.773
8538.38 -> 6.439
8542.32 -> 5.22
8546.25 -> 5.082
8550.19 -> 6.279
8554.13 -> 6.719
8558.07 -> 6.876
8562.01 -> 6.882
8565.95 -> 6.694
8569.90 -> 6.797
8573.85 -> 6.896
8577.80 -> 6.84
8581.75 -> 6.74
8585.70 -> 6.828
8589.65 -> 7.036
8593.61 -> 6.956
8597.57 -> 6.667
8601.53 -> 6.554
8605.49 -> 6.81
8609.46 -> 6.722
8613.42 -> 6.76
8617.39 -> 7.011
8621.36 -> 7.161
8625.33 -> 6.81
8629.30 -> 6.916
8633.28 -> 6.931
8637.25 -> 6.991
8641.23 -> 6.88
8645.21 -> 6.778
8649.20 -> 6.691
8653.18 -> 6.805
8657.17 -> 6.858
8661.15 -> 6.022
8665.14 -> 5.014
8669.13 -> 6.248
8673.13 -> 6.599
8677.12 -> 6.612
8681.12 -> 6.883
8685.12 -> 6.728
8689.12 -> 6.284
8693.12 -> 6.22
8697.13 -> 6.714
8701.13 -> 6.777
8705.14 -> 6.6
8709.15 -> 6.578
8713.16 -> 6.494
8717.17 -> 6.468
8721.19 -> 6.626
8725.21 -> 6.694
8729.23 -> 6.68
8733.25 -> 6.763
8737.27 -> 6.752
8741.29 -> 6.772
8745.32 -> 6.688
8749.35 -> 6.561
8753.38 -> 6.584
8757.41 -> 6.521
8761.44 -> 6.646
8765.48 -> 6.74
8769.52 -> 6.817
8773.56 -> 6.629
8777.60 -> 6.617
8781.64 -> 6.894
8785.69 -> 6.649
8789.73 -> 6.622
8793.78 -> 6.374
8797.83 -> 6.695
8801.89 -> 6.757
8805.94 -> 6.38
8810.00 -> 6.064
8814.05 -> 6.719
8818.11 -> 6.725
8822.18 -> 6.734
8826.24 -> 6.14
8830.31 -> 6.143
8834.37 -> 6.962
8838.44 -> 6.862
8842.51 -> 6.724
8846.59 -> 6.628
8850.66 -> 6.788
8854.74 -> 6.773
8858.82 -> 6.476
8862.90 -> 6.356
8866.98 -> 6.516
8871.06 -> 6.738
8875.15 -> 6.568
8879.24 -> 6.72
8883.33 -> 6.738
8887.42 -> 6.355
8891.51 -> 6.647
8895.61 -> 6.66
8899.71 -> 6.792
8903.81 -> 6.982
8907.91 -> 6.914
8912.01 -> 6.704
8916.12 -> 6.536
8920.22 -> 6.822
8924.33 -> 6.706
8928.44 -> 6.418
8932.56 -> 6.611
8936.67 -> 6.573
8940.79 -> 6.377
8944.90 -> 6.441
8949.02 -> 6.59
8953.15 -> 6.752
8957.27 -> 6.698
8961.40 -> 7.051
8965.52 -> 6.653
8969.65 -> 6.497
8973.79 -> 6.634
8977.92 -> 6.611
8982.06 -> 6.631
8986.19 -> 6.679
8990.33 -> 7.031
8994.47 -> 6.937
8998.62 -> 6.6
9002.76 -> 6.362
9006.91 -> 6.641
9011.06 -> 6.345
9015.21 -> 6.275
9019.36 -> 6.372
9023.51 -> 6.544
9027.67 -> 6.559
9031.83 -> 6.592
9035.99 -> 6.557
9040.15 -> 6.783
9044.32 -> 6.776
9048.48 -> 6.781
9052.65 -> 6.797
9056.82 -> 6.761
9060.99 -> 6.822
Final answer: 0.01 mag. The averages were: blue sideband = 6.54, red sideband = 6.62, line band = 6.57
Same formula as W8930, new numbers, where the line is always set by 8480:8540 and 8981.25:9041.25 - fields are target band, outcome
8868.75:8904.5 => -0.01 mag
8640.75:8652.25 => -0.03 mag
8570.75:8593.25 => -0.04 mag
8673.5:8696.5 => 0.01 mag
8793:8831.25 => 0.02 mag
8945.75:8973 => -0.02 mag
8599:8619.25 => -0.03 mag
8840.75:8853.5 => -0.02 mag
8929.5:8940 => 0.01 mag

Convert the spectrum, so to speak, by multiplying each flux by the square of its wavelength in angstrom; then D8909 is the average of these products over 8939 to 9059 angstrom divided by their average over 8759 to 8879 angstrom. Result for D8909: 1.04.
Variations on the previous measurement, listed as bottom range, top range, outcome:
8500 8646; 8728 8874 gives 1.05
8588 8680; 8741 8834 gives 1.02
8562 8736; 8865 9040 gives 1.06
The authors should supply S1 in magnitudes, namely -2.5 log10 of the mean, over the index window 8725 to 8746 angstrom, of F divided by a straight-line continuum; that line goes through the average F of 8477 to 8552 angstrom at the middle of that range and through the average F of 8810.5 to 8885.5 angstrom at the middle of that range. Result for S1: -0.028 mag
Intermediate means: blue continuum 6.44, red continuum 6.62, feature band 6.73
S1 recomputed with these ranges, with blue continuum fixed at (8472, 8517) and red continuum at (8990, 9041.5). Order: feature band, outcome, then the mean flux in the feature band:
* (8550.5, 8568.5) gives -0.02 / 6.75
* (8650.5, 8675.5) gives 0.05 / 6.28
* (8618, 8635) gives -0.06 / 6.96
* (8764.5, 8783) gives -0.03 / 6.73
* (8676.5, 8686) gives -0.03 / 6.76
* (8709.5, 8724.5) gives 0.01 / 6.55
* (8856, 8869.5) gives 0.02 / 6.48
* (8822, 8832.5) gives 0.05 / 6.28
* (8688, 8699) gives 0.03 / 6.41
